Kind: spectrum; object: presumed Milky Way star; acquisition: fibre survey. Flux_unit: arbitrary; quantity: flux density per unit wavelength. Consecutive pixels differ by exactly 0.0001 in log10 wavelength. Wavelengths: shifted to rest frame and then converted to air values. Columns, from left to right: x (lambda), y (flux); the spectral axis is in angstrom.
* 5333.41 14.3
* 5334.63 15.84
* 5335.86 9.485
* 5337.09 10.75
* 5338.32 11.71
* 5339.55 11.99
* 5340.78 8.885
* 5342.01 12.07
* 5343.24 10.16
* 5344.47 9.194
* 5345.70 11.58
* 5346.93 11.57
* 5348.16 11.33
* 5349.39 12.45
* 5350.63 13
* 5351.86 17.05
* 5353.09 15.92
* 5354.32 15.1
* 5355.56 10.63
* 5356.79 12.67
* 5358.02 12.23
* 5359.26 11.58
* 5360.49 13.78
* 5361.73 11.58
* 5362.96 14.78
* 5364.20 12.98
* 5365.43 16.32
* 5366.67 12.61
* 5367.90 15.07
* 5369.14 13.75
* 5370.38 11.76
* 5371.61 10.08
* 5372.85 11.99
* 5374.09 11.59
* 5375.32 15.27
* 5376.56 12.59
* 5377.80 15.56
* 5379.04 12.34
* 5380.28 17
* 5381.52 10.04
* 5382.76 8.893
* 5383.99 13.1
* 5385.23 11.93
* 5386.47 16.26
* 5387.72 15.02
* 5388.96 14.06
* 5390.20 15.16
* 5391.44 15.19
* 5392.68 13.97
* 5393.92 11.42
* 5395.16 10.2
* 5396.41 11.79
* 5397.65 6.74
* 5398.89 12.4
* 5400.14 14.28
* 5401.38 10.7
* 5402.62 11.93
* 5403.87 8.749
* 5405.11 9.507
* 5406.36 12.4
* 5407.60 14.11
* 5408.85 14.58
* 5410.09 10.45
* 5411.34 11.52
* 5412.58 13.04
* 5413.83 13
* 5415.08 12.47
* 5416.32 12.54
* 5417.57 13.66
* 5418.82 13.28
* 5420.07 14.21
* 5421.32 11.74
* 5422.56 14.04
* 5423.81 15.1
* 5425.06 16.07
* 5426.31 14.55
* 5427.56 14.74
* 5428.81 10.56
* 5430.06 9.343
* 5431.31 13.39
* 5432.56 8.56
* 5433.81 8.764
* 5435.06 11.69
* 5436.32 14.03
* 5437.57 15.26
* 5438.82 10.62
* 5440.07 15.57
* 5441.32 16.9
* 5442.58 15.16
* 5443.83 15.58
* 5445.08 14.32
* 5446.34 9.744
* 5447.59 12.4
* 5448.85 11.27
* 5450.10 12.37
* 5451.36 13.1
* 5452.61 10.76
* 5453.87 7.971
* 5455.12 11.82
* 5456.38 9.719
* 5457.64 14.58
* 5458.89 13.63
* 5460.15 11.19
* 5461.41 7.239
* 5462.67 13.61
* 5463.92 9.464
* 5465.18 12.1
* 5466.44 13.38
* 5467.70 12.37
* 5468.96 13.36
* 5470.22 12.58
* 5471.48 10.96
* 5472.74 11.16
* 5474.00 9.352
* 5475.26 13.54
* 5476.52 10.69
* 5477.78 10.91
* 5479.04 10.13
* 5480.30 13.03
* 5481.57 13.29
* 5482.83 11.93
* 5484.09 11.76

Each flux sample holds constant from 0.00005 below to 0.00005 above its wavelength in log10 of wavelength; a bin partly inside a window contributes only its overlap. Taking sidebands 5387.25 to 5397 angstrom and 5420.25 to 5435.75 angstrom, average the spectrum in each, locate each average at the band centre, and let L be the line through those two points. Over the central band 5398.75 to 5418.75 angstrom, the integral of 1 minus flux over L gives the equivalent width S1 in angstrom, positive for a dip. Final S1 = 1.0 angstrom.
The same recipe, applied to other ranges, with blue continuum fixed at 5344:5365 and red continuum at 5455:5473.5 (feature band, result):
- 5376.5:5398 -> -0.68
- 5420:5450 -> -2.39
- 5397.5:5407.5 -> 0.95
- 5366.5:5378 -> -0.25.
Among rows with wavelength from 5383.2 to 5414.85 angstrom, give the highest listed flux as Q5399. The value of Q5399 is 16.26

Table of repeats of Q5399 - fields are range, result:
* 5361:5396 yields 17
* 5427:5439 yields 15.26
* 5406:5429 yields 16.07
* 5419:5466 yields 16.9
